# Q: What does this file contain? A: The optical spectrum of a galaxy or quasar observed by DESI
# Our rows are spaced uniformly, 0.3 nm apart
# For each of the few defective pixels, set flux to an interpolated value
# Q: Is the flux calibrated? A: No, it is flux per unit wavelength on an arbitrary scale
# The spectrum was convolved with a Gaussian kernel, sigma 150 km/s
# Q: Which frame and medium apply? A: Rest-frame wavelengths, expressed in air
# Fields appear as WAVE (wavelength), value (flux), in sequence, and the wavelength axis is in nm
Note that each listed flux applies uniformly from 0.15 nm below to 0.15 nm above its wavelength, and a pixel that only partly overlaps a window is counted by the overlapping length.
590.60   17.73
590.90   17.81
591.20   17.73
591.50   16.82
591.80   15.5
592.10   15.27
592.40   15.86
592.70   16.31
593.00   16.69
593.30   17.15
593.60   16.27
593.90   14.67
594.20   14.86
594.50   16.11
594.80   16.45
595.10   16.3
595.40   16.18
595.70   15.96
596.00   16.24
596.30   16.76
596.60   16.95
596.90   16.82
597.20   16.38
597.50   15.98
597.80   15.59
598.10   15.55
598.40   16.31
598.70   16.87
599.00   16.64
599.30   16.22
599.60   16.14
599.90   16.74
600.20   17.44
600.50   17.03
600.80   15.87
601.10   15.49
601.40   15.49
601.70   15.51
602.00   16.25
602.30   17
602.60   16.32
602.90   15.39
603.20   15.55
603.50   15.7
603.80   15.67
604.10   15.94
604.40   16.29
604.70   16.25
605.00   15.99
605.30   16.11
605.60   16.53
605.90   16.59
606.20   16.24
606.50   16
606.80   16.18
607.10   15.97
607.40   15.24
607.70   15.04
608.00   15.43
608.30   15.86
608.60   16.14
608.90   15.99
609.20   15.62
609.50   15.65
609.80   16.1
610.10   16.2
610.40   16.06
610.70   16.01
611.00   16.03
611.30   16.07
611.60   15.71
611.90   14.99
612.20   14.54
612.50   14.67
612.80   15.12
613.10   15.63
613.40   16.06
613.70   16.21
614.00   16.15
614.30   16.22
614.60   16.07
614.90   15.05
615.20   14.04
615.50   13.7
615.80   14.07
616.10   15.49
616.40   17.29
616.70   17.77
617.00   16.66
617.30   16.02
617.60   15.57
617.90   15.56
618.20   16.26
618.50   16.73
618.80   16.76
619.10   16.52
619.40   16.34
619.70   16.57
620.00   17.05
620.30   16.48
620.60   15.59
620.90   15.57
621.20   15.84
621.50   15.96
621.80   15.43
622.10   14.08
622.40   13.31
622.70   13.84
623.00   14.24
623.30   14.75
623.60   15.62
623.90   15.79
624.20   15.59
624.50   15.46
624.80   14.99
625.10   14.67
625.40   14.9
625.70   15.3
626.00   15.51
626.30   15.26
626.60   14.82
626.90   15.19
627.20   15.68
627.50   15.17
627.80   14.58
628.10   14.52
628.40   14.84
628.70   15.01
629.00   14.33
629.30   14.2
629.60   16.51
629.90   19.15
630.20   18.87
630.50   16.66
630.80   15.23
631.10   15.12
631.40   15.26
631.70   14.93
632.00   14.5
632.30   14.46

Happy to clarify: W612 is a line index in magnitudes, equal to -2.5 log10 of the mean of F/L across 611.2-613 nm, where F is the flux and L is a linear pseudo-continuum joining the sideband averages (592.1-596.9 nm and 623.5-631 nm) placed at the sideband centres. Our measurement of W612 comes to 0.05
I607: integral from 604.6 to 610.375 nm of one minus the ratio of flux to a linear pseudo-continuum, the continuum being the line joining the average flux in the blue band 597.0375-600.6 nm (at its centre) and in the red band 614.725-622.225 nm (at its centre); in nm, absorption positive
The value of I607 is 0.07 nm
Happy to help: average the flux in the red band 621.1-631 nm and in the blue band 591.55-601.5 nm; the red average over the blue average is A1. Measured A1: 0.95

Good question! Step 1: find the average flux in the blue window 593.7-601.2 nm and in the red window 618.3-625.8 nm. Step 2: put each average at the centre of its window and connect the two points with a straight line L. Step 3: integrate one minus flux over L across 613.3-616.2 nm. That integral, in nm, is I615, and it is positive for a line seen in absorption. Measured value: 0.08 nm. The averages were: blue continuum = 16.2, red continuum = 15.5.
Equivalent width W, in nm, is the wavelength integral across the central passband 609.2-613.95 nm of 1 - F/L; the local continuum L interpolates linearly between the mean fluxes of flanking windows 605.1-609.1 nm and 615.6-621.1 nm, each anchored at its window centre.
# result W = 0.11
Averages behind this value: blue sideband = 15.9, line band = 15.7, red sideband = 16.2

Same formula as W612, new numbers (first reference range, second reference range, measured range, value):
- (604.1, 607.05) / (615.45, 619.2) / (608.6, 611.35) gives 0.01 mag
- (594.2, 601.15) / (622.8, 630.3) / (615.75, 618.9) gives -0.04 mag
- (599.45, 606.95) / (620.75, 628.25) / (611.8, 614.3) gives 0.01 mag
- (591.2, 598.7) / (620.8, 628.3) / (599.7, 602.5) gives -0.03 mag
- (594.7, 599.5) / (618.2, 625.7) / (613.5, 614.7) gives -0.03 mag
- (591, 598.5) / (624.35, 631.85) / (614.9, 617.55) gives 0.01 mag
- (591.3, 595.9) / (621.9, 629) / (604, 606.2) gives -0.04 mag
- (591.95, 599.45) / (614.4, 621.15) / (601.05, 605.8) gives 0.01 mag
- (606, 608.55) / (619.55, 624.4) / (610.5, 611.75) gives -0.02 mag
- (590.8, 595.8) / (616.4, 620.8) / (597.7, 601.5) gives 0.00 mag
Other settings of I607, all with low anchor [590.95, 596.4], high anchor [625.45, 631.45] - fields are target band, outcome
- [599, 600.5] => -0.05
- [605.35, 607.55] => -0.02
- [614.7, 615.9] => 0.11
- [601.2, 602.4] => 0.00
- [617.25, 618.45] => -0.01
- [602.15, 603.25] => -0.01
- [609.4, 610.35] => -0.01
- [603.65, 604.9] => 0.00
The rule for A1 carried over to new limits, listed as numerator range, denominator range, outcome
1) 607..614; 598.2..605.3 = 0.97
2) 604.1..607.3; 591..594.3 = 1.00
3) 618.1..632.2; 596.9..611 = 0.97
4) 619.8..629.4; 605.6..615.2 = 0.96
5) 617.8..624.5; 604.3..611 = 0.98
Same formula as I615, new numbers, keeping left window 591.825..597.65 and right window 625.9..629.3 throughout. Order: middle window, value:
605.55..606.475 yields -0.038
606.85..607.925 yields 0.014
